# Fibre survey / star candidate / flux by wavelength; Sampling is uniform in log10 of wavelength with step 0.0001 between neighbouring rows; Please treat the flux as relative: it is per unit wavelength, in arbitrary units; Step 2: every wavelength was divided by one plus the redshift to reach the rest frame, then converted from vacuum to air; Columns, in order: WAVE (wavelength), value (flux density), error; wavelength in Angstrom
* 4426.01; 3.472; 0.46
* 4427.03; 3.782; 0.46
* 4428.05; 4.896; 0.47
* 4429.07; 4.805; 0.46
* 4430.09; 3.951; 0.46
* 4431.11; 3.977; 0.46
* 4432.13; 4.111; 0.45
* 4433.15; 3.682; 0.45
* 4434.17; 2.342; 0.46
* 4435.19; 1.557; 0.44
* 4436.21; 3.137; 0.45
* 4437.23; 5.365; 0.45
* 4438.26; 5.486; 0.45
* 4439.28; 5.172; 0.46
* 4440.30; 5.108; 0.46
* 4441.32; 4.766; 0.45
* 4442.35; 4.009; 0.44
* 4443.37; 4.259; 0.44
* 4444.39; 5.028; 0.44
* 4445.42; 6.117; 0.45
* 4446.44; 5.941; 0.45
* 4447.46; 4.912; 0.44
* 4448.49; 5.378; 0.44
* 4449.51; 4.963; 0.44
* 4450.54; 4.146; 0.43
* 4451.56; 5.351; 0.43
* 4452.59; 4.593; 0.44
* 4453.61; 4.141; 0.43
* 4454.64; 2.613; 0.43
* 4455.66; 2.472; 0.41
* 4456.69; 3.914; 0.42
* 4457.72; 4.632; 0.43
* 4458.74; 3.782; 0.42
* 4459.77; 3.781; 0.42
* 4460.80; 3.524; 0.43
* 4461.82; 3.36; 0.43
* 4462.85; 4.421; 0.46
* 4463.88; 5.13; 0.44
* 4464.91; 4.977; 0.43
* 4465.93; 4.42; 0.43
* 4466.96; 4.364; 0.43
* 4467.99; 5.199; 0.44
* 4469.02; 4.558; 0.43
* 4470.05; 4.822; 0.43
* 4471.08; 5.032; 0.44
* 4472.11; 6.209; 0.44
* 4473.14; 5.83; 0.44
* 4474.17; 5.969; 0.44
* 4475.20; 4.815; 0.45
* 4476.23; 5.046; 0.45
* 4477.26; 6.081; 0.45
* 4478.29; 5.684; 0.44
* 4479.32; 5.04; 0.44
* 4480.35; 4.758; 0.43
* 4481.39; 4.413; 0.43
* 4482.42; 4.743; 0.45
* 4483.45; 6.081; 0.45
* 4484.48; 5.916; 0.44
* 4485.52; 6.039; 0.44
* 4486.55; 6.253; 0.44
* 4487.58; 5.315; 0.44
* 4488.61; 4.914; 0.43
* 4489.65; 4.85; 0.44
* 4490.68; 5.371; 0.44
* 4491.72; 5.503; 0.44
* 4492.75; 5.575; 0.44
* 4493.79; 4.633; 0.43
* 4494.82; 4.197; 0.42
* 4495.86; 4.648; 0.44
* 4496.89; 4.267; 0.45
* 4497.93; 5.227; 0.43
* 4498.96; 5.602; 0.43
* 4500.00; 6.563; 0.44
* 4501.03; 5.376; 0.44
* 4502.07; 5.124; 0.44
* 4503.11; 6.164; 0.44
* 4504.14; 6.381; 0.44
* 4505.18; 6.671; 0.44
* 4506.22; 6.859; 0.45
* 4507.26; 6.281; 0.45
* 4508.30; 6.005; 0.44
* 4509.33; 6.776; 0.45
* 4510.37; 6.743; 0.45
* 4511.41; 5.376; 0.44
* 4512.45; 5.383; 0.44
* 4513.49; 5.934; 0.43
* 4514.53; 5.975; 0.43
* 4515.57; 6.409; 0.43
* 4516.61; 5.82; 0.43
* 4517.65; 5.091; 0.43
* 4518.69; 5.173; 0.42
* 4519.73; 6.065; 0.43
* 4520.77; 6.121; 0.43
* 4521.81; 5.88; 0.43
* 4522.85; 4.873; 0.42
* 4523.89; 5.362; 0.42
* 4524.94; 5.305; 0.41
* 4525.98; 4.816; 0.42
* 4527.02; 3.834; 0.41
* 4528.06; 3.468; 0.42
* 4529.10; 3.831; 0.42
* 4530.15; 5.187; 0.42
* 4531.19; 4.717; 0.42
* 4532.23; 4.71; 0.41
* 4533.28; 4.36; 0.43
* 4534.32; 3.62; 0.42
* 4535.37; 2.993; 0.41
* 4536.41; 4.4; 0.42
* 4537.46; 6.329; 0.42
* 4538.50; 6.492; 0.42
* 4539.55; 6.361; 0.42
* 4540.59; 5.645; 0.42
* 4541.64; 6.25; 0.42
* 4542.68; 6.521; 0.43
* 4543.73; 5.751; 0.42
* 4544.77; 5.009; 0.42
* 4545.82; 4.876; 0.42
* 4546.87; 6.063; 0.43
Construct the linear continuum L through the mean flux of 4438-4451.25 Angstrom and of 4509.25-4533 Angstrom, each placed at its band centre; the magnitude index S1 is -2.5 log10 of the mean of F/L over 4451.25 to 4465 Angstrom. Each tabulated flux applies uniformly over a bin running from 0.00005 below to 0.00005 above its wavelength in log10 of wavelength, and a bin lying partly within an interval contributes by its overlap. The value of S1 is 0.26 mag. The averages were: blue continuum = 5.02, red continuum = 5.3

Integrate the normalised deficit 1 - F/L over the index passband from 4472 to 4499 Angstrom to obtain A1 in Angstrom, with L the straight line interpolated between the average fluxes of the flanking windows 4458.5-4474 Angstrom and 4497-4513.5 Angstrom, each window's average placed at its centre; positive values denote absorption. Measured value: 0.1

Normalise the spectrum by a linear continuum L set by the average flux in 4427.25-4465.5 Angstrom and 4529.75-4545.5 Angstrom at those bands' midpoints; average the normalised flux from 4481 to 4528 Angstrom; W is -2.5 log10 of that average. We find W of -0.14 mag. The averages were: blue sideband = 4.32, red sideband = 5.22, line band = 5.54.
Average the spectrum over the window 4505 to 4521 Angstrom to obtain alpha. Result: 6.03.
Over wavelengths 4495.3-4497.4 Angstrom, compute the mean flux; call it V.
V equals 4.45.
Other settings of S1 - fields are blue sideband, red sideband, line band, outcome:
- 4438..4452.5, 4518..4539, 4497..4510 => -0.222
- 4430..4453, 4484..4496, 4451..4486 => 0.044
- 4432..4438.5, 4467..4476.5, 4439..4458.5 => -0.111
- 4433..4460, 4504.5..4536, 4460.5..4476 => -0.054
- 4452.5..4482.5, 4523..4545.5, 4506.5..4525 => -0.192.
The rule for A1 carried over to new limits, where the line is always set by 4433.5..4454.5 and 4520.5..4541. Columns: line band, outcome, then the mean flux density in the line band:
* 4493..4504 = -1.1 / 5.23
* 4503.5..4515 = -3.4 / 6.22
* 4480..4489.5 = -1.3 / 5.37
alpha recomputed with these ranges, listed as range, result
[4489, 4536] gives 5.31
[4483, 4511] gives 5.68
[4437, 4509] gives 5.06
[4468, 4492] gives 5.35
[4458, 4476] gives 4.72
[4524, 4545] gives 4.99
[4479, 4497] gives 5.16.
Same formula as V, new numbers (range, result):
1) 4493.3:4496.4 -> 4.5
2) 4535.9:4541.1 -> 5.85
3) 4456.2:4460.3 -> 4.02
